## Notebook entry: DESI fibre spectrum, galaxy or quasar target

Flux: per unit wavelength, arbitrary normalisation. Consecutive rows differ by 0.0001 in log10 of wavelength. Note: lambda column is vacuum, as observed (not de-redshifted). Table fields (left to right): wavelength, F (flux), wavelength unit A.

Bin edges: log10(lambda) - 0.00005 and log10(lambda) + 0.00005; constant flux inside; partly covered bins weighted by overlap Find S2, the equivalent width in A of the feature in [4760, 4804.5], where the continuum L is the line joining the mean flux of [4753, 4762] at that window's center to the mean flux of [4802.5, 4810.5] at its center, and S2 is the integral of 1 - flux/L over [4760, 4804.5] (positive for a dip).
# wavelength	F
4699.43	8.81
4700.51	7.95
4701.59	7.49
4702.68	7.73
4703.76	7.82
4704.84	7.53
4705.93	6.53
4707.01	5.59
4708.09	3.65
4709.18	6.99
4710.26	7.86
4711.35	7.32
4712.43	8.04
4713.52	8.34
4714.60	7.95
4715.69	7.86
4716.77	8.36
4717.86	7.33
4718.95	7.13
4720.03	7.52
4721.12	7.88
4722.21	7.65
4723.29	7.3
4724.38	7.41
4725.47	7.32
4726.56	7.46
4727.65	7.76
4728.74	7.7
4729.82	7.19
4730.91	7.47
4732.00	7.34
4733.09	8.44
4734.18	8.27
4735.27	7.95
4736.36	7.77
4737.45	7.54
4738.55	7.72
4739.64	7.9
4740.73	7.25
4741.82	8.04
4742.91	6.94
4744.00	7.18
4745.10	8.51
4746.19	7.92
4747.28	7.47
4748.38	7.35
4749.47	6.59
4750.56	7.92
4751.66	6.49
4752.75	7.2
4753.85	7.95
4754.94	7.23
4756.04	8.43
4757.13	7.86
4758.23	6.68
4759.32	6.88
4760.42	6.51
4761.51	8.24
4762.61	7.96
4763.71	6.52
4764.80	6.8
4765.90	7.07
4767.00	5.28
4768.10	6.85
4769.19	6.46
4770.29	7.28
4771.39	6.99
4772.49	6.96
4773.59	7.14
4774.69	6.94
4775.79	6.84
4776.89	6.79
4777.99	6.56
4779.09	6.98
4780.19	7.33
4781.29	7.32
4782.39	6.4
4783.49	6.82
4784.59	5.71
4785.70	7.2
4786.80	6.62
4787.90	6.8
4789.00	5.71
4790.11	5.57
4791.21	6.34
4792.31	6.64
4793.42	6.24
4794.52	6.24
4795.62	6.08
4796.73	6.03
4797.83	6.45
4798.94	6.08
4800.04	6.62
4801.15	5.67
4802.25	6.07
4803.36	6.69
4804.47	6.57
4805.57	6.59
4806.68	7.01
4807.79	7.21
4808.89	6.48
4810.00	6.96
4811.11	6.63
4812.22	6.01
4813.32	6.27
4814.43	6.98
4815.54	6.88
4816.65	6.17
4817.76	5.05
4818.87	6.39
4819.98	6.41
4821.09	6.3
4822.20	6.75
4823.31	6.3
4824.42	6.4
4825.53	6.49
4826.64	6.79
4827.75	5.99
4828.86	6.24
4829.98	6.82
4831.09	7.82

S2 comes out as 3.06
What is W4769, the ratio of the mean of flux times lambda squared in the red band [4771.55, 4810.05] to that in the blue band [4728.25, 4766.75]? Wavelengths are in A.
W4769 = 0.89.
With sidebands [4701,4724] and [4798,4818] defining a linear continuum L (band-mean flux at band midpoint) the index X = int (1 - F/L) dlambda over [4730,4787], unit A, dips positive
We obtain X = -2.59 A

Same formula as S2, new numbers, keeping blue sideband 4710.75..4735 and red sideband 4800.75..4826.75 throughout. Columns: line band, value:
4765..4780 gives 0.5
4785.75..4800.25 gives 1.0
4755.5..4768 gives 0.1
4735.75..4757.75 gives -0.6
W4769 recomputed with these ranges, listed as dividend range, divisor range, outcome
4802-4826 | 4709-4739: 0.88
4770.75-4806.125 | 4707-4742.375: 0.89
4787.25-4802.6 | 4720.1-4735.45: 0.83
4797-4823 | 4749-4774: 0.93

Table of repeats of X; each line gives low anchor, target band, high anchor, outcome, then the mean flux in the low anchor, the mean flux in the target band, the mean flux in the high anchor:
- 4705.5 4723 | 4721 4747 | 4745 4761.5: -1.16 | 7.26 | 7.66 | 7.4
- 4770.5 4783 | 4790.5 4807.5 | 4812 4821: 0.54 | 6.94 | 6.36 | 6.28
